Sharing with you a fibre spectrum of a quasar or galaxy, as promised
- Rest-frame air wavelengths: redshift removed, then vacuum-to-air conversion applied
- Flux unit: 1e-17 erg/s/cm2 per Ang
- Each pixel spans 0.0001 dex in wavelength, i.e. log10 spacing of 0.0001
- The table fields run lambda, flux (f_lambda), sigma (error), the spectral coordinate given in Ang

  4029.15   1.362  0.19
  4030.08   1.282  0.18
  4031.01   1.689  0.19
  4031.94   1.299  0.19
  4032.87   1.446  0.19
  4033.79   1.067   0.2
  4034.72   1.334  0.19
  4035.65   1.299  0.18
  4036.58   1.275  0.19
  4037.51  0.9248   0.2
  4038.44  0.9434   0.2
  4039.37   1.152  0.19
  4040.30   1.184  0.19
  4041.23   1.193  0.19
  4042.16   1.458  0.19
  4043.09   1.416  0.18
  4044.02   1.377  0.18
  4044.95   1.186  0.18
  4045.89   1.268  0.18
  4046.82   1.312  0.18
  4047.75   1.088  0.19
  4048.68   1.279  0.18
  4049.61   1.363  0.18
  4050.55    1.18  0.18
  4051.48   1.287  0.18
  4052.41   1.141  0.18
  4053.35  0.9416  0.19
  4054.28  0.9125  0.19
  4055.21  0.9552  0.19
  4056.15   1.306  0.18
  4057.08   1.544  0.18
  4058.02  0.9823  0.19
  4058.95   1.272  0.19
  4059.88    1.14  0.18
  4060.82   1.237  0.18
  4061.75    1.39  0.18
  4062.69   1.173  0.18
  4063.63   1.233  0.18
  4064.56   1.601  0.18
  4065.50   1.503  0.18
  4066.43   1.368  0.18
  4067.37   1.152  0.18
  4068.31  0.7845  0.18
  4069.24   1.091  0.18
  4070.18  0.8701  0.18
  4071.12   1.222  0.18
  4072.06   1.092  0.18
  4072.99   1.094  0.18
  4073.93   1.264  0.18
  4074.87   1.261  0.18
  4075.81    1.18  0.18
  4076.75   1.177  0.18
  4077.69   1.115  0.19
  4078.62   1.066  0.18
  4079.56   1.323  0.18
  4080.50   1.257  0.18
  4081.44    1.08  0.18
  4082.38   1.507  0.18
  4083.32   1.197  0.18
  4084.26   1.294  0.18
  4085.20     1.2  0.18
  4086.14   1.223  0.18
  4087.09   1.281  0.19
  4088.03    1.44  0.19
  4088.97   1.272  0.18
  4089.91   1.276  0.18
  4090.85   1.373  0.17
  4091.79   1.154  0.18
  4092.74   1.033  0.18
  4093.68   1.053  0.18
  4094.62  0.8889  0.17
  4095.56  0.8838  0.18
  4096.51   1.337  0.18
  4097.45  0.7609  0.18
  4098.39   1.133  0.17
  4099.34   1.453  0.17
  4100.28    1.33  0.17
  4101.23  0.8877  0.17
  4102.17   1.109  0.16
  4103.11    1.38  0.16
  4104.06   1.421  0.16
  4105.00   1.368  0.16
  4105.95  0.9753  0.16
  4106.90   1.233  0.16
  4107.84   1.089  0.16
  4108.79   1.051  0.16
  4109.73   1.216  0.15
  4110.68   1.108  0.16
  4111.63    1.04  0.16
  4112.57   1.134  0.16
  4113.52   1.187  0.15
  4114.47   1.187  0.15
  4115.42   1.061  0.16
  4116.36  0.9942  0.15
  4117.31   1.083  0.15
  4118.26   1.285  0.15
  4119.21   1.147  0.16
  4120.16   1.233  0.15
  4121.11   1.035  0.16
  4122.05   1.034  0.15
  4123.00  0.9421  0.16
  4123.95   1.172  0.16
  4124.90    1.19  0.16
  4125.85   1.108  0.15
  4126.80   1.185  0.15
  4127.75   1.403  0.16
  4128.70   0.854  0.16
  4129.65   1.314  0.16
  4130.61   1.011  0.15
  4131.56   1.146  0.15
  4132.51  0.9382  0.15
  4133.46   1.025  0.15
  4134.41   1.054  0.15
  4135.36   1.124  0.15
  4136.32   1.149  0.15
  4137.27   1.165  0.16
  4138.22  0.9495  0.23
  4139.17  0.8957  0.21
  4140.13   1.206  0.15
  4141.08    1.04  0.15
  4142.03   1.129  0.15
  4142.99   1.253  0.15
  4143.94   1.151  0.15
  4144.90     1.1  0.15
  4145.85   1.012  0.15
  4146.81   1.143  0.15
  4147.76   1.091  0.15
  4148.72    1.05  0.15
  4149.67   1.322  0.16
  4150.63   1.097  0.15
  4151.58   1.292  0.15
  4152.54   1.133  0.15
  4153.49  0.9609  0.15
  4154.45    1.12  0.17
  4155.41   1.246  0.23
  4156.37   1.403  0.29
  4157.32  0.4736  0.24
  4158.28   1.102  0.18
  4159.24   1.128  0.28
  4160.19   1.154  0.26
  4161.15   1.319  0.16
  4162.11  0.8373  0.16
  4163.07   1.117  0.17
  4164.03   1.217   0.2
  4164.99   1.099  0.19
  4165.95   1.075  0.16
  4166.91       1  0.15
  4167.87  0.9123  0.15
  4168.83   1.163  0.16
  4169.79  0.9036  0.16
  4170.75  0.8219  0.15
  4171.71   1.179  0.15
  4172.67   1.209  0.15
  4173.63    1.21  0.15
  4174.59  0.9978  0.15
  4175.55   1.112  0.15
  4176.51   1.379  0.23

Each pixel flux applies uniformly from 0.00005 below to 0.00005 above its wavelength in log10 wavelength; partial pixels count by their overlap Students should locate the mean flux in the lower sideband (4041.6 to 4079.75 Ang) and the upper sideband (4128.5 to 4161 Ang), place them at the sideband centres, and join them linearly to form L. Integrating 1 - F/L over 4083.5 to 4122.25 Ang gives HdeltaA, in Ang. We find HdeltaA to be -0.3 Ang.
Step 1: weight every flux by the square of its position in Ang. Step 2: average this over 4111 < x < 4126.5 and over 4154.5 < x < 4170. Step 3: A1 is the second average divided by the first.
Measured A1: 1.0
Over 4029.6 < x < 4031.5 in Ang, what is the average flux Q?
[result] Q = 1.48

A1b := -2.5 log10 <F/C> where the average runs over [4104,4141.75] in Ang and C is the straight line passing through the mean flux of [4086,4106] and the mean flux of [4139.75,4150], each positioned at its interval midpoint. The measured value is 0.04 mag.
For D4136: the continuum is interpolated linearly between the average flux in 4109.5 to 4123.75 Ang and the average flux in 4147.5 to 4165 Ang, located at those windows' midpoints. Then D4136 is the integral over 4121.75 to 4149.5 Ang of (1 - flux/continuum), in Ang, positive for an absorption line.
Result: 0.3 Ang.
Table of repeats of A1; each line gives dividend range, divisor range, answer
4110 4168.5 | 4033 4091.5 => 0.94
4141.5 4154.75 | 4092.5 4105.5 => 1.01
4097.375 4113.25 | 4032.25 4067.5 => 0.97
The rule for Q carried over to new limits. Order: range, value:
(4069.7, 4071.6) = 1.04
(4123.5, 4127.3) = 1.17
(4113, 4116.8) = 1.11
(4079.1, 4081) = 1.29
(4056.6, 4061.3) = 1.24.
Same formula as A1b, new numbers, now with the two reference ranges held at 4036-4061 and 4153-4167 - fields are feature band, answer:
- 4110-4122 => 0.01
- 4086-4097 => -0.03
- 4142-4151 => -0.03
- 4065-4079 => 0.02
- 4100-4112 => -0.03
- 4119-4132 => -0.01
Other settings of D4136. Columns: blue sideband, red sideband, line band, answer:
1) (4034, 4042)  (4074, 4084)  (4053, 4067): -0.5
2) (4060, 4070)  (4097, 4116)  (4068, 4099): 1.1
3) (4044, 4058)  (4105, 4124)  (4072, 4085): -0.6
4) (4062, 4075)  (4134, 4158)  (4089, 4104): 0.2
